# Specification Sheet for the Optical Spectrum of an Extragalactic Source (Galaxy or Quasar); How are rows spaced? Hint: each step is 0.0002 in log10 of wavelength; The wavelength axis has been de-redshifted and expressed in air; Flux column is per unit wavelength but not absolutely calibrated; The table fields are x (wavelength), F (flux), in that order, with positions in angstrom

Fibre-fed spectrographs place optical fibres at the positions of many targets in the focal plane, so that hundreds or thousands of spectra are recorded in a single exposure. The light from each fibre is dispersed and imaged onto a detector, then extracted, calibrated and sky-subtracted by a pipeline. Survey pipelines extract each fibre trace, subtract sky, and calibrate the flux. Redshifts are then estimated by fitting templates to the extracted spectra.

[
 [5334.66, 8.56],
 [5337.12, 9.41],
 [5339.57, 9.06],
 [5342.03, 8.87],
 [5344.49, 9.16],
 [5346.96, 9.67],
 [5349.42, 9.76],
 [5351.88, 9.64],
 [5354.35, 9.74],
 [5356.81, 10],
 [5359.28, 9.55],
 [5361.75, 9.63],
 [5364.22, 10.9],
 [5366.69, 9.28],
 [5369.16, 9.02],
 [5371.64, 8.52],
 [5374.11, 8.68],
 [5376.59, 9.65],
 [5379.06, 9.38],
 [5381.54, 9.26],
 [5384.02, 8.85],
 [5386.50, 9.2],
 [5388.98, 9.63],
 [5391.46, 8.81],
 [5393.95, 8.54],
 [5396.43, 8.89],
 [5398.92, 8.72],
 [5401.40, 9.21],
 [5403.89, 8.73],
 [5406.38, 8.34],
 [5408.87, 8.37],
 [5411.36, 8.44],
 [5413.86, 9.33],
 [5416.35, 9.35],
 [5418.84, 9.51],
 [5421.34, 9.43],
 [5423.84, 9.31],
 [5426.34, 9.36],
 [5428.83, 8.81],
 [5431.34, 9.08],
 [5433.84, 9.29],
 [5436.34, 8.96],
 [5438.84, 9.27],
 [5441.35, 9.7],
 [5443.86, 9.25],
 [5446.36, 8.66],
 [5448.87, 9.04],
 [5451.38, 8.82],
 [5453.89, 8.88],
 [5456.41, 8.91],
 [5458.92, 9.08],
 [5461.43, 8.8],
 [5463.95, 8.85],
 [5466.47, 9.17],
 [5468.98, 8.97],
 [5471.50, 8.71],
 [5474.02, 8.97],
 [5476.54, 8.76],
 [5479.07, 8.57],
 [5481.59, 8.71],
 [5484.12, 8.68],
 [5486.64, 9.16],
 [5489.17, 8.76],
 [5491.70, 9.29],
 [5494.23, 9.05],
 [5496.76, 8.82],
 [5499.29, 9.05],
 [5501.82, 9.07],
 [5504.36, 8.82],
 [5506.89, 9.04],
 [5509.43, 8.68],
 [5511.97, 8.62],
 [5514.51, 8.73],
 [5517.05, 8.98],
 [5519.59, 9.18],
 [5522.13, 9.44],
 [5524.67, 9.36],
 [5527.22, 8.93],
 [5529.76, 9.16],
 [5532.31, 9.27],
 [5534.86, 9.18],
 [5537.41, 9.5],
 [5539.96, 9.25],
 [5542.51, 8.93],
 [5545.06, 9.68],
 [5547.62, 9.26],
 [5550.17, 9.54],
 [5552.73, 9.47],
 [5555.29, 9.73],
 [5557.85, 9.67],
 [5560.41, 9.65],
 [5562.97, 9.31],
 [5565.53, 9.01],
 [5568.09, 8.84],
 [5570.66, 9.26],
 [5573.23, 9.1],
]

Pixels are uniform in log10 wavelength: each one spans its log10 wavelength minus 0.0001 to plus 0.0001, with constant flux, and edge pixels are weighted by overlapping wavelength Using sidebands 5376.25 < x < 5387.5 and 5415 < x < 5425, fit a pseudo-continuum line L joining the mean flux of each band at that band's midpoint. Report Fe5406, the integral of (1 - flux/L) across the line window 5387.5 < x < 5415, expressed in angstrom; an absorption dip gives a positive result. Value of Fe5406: 1.48 angstrom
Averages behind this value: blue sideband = 9.24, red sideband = 9.4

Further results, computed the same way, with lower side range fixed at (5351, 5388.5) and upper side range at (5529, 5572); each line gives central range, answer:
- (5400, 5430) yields 1.23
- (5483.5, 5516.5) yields 1.58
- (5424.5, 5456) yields 0.99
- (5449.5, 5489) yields 2.13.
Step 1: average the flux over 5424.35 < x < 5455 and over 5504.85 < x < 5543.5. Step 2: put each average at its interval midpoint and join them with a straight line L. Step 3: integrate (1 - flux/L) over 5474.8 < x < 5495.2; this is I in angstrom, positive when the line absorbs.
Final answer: 0.5 angstrom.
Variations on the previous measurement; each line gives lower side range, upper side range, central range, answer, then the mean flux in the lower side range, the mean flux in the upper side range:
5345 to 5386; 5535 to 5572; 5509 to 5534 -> 0.9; 9.46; 9.36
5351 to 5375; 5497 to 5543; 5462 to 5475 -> 0.4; 9.5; 9.06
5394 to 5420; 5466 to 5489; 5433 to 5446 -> -0.6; 8.87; 8.84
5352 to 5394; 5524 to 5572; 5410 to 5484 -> 2.5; 9.36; 9.31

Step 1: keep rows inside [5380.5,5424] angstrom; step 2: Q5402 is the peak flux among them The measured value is 9.63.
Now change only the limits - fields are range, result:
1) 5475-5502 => 9.29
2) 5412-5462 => 9.7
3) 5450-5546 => 9.68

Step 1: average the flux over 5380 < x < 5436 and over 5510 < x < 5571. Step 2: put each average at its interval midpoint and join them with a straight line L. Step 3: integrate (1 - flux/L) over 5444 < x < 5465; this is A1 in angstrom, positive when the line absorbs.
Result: 0.46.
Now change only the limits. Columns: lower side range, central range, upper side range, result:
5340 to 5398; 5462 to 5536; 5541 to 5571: 3.1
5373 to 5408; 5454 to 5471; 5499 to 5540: 0.2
